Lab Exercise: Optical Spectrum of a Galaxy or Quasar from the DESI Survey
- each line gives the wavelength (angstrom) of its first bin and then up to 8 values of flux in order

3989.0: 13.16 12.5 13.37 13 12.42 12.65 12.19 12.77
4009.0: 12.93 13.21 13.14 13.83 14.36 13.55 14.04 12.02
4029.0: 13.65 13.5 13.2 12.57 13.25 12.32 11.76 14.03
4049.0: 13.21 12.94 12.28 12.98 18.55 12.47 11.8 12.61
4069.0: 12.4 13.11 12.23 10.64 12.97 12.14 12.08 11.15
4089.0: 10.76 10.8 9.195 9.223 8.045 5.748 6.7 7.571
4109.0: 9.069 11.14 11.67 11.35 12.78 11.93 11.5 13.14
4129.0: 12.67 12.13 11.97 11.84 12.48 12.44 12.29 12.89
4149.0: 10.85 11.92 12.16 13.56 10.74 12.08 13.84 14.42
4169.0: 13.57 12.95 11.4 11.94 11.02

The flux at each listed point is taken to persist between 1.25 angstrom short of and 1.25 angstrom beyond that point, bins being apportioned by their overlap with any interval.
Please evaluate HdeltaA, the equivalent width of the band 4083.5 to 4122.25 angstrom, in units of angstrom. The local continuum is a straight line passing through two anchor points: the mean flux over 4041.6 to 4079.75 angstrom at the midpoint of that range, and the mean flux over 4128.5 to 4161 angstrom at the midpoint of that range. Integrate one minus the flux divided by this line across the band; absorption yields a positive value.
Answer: 8.2 angstrom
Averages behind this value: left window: 12.9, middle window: 9.88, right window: 12.1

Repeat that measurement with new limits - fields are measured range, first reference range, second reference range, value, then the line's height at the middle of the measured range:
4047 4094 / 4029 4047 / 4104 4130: -0.99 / 12.2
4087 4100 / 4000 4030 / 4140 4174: 3.15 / 12.8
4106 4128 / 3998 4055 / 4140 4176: 2.43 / 12.7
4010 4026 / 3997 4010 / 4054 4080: -1.15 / 12.7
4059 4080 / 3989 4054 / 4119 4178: 0.25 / 12.8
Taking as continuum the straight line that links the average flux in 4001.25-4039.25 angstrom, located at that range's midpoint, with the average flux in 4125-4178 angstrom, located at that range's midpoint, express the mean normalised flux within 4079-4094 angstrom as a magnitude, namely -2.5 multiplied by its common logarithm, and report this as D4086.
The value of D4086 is 0.13 mag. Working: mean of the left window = 13.2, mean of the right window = 12.4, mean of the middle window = 11.3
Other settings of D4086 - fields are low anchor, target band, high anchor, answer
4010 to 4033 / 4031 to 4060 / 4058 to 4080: -0.012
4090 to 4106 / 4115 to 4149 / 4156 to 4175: -0.160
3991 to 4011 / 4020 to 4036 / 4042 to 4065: -0.022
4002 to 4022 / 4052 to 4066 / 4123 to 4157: -0.055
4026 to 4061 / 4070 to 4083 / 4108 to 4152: 0.049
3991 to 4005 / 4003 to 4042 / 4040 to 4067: -0.022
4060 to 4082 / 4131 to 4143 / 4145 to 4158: 0.008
